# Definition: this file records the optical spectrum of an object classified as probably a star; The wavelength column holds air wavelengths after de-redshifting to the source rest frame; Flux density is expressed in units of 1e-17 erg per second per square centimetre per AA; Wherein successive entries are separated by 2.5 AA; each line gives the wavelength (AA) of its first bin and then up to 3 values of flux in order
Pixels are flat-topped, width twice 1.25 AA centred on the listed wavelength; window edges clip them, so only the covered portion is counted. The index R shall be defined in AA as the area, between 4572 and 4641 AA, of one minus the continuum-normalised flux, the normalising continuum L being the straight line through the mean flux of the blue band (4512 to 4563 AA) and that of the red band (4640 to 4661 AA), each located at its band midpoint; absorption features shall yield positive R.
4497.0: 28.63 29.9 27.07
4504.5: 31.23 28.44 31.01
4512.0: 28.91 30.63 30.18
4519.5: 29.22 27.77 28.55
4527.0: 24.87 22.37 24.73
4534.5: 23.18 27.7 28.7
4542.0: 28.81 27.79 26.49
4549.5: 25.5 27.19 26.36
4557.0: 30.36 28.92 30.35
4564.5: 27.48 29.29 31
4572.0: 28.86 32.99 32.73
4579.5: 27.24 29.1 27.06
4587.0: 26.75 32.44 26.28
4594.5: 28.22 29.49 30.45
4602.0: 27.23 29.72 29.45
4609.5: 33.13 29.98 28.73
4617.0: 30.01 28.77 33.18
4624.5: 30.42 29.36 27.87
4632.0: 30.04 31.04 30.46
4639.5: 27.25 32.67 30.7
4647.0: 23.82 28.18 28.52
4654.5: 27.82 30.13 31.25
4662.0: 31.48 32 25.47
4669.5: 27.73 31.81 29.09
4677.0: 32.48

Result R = -2.74 AA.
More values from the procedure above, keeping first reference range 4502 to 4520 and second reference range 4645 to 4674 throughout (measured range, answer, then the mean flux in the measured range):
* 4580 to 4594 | 0.53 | 28.3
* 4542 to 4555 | 1.18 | 26.9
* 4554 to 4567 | 0.27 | 28.9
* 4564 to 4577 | -0.39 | 30.3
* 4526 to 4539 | 2.13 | 24.8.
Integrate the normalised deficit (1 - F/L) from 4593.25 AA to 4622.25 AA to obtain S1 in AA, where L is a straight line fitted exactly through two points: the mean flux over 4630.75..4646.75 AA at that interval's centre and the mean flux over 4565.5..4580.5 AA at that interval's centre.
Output 0.4 AA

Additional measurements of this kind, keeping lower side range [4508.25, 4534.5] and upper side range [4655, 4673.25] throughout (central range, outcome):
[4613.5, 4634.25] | -0.44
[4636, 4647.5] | 0.10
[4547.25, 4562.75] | 0.12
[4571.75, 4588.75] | -0.49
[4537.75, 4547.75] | -0.02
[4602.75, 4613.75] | -0.51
